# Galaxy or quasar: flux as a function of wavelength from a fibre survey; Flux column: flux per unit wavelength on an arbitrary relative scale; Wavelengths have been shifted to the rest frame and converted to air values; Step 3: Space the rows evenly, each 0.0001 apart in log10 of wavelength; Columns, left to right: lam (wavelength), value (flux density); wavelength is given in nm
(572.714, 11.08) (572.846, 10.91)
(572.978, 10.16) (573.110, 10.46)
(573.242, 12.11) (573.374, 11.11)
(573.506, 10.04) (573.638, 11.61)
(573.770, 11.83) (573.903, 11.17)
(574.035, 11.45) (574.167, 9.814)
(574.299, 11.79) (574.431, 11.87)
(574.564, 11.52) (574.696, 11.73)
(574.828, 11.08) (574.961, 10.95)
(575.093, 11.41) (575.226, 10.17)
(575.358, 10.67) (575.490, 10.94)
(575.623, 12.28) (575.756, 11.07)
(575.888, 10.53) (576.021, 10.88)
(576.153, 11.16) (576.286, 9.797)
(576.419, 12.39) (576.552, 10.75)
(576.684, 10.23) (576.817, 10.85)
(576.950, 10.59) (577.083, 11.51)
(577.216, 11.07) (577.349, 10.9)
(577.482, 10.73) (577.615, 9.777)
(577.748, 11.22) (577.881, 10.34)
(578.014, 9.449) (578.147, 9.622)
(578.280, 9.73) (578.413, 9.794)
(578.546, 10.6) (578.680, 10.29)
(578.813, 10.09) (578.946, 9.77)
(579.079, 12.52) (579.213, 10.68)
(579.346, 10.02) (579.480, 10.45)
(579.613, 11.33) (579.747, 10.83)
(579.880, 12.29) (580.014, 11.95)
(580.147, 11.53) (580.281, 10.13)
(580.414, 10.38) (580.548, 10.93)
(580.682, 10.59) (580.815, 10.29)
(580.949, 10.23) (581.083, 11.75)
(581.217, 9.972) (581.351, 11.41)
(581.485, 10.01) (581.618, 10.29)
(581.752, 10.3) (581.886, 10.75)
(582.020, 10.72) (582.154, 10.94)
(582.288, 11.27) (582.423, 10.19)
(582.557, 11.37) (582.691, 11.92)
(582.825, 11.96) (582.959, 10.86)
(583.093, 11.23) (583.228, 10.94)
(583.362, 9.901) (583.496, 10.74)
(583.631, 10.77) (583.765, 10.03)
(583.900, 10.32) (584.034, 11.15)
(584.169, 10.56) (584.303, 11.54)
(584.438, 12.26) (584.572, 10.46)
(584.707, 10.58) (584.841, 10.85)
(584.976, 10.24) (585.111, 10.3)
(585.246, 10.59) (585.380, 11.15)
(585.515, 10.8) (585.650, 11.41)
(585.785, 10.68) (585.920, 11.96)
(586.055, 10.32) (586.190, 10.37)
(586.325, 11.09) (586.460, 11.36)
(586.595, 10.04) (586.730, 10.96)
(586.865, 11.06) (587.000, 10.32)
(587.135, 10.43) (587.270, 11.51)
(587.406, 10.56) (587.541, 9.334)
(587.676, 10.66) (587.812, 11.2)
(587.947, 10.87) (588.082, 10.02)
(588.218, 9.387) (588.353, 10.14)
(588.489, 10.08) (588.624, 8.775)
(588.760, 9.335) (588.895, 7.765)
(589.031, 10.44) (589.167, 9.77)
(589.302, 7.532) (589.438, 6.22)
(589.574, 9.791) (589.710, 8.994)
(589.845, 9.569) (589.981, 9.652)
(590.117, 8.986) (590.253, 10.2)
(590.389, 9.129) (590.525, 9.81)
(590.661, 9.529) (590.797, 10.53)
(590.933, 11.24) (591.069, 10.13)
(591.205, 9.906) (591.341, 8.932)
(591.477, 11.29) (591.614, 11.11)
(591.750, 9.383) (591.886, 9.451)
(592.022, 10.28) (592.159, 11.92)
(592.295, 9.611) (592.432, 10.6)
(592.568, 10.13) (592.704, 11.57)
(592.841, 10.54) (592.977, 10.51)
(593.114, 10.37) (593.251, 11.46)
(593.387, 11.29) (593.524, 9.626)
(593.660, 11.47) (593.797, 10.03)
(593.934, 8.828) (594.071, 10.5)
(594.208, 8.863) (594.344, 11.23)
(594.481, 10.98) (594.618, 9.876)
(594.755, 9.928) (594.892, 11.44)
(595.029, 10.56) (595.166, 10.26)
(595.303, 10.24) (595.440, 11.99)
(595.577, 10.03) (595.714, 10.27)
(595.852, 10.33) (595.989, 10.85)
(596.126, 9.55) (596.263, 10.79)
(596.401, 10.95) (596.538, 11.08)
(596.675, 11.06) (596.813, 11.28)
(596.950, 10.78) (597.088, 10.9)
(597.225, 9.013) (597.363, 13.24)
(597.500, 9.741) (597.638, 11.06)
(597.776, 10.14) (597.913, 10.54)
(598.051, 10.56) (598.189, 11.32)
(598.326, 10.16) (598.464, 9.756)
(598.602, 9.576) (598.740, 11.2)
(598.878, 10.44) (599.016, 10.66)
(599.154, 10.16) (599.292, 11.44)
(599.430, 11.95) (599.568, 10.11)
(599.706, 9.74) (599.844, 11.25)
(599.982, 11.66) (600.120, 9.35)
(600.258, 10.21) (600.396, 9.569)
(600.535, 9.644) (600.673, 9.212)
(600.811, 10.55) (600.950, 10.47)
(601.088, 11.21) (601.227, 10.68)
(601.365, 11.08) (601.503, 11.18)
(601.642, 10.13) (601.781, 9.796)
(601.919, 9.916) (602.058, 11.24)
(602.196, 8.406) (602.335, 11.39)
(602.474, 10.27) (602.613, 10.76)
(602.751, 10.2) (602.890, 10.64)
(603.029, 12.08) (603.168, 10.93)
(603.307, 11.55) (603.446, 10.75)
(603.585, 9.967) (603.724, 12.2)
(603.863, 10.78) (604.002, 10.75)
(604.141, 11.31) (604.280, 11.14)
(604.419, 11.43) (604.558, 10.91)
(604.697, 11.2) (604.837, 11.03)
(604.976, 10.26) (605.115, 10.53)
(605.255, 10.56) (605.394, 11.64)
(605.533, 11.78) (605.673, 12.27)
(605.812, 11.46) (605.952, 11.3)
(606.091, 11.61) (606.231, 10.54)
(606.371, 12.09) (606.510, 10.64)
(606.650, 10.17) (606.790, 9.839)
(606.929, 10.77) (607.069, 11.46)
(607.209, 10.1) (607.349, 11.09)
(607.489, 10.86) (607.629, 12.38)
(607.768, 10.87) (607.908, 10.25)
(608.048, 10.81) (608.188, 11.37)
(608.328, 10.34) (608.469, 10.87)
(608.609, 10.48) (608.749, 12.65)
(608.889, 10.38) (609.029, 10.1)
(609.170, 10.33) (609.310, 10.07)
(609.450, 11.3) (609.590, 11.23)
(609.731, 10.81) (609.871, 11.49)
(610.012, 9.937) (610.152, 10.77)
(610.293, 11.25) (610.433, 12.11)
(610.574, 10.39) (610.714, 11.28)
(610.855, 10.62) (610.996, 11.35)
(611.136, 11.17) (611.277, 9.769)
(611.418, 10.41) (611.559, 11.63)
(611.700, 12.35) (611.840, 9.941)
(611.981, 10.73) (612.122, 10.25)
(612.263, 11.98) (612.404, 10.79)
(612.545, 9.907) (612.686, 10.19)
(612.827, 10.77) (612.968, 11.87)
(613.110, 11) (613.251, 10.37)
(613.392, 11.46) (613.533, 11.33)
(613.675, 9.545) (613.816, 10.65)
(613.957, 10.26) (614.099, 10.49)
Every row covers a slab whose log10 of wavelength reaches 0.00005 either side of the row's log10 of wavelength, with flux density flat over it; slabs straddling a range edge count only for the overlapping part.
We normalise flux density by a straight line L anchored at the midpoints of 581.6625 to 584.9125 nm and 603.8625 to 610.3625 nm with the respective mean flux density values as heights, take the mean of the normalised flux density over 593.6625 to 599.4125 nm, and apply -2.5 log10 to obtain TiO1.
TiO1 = 0.04 mag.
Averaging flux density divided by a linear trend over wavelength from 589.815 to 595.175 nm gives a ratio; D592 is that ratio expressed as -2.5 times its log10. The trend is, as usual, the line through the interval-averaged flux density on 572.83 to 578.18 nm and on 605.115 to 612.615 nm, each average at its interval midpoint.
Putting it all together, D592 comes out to 0.07 mag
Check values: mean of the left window 10.9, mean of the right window 10.9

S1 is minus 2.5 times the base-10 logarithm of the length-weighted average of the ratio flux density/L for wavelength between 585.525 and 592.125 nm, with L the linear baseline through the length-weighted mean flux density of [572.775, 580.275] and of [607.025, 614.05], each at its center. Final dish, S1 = 0.09 mag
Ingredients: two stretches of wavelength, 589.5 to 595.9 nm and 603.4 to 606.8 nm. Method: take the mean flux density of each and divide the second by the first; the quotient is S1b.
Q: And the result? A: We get 1.08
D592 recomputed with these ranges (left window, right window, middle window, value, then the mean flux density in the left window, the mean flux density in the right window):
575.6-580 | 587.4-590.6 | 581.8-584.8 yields -0.08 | 10.7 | 9.49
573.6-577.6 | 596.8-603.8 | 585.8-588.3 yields 0.02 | 11.1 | 10.6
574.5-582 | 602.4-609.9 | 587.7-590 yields 0.15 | 10.8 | 11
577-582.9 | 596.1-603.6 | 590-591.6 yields 0.07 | 10.7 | 10.6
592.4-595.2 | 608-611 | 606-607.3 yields 0.00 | 10.5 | 10.9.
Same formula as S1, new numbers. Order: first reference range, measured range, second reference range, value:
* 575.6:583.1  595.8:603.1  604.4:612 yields 0.035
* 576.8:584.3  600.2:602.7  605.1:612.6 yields 0.059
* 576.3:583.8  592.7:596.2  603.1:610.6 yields 0.041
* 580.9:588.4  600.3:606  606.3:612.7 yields 0.006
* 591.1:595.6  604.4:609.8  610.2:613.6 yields -0.014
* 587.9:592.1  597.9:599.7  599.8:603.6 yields -0.030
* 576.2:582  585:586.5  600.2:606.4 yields -0.018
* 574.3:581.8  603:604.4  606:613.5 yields -0.025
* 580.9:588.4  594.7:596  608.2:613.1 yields 0.022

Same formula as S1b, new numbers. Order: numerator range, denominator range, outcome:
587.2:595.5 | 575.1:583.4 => 0.94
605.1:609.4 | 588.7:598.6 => 1.07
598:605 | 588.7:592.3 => 1.10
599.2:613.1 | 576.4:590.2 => 1.03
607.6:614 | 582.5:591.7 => 1.05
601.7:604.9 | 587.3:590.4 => 1.13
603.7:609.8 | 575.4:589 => 1.03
